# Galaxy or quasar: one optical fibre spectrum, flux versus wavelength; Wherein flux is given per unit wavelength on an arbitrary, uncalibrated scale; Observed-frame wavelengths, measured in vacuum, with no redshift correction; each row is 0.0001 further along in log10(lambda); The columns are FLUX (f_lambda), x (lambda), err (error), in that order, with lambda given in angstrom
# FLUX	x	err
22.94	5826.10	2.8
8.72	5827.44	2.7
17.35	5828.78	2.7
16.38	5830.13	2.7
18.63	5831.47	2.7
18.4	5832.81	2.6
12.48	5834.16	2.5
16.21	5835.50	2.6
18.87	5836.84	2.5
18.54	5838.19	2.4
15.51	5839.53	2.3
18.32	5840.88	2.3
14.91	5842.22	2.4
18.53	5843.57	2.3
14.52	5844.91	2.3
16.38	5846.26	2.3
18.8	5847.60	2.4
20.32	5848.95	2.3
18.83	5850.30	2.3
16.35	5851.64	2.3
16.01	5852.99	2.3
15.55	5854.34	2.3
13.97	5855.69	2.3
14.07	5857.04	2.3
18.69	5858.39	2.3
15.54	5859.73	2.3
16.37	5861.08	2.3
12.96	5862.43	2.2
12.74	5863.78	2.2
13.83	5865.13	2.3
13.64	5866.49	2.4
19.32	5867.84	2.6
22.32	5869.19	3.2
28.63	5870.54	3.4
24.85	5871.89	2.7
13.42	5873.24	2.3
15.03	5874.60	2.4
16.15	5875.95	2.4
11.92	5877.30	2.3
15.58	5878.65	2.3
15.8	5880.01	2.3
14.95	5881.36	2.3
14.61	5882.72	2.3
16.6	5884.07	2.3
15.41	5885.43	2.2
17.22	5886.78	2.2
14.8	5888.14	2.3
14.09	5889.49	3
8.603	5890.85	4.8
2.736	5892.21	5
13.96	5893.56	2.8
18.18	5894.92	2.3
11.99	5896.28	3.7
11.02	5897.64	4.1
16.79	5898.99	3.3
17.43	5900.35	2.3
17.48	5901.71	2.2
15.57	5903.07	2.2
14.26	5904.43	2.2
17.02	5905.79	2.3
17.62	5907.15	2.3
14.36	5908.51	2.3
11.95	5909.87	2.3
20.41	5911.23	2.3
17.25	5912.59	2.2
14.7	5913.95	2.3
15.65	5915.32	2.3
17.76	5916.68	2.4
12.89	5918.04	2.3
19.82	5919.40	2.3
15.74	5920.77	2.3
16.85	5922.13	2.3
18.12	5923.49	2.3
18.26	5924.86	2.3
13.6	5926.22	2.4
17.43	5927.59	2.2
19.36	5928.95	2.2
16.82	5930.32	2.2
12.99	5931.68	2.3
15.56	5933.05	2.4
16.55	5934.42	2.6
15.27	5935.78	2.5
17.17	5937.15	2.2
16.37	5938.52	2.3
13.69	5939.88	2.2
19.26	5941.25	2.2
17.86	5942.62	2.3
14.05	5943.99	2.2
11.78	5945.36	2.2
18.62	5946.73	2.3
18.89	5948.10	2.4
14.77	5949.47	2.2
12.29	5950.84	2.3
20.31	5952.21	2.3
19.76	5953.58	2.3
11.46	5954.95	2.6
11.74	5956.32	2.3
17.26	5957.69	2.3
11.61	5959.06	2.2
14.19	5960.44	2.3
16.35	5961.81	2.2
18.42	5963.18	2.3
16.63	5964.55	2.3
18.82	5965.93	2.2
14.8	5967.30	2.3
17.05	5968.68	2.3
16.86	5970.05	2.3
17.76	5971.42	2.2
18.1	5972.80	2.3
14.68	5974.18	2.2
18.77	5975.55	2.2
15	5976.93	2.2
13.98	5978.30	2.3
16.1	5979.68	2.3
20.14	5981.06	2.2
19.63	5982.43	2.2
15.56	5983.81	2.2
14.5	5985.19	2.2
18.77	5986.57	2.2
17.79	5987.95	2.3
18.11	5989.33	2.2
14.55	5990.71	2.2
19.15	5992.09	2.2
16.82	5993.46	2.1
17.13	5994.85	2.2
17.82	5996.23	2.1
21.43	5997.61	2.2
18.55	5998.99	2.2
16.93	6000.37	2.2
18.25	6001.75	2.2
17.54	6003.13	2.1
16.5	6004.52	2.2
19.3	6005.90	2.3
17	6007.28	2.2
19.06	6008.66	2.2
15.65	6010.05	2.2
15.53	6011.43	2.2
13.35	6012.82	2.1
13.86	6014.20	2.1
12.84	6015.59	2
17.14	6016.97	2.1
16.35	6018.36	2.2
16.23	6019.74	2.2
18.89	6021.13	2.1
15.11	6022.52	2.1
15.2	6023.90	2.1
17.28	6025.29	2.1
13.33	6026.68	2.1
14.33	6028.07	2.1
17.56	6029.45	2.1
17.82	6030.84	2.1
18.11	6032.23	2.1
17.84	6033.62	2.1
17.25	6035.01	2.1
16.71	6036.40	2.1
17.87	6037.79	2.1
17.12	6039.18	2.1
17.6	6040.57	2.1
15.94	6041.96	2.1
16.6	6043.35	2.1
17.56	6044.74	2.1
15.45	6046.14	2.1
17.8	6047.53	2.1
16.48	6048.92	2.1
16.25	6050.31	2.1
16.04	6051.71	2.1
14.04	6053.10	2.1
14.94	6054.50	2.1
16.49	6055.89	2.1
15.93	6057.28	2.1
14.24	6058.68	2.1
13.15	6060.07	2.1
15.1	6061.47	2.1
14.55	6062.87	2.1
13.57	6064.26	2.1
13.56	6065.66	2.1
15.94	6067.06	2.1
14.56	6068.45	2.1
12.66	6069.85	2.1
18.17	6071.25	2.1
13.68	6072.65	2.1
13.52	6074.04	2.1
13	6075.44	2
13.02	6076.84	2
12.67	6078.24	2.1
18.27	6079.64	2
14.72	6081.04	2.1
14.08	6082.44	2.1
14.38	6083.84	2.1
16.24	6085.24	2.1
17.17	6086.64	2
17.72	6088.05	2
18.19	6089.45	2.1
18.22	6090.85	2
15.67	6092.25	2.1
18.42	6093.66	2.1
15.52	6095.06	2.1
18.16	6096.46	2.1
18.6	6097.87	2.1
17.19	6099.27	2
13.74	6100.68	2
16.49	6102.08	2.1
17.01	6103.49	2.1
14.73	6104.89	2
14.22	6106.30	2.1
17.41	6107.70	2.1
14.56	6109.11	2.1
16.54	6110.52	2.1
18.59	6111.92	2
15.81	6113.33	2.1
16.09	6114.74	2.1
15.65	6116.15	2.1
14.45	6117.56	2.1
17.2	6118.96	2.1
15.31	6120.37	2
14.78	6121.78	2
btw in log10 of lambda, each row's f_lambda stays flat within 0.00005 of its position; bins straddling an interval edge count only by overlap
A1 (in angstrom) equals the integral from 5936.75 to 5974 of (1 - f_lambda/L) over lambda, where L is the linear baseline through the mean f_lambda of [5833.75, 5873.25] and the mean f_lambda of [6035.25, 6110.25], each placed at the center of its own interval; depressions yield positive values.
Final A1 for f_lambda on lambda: 0.8 angstrom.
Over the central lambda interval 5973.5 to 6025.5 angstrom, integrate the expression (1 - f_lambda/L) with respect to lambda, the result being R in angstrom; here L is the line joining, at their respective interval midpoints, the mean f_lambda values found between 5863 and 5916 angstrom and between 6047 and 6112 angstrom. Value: -4.2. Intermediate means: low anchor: 15.6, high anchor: 15.6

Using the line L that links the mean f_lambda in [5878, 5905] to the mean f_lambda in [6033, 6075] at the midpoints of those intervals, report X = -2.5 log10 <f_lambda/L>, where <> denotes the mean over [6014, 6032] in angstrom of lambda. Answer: -0.04 mag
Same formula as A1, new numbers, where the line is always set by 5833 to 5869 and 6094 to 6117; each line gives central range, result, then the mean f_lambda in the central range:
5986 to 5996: -0.7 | 17.5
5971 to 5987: -0.6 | 16.9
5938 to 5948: 0.1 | 16.1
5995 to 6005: -1.1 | 18.1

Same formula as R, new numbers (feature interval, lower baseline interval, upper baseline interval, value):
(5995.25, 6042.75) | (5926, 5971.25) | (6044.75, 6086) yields -4.4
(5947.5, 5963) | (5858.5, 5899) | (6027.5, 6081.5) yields 0.1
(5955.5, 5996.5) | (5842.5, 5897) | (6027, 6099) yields -1.8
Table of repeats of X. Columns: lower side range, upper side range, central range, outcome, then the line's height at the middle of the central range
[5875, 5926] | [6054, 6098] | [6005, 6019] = -0.05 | 15.3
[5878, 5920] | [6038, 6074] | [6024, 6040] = -0.09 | 15.4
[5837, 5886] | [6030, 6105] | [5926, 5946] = 0.03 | 16.4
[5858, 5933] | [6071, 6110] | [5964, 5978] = -0.06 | 15.8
